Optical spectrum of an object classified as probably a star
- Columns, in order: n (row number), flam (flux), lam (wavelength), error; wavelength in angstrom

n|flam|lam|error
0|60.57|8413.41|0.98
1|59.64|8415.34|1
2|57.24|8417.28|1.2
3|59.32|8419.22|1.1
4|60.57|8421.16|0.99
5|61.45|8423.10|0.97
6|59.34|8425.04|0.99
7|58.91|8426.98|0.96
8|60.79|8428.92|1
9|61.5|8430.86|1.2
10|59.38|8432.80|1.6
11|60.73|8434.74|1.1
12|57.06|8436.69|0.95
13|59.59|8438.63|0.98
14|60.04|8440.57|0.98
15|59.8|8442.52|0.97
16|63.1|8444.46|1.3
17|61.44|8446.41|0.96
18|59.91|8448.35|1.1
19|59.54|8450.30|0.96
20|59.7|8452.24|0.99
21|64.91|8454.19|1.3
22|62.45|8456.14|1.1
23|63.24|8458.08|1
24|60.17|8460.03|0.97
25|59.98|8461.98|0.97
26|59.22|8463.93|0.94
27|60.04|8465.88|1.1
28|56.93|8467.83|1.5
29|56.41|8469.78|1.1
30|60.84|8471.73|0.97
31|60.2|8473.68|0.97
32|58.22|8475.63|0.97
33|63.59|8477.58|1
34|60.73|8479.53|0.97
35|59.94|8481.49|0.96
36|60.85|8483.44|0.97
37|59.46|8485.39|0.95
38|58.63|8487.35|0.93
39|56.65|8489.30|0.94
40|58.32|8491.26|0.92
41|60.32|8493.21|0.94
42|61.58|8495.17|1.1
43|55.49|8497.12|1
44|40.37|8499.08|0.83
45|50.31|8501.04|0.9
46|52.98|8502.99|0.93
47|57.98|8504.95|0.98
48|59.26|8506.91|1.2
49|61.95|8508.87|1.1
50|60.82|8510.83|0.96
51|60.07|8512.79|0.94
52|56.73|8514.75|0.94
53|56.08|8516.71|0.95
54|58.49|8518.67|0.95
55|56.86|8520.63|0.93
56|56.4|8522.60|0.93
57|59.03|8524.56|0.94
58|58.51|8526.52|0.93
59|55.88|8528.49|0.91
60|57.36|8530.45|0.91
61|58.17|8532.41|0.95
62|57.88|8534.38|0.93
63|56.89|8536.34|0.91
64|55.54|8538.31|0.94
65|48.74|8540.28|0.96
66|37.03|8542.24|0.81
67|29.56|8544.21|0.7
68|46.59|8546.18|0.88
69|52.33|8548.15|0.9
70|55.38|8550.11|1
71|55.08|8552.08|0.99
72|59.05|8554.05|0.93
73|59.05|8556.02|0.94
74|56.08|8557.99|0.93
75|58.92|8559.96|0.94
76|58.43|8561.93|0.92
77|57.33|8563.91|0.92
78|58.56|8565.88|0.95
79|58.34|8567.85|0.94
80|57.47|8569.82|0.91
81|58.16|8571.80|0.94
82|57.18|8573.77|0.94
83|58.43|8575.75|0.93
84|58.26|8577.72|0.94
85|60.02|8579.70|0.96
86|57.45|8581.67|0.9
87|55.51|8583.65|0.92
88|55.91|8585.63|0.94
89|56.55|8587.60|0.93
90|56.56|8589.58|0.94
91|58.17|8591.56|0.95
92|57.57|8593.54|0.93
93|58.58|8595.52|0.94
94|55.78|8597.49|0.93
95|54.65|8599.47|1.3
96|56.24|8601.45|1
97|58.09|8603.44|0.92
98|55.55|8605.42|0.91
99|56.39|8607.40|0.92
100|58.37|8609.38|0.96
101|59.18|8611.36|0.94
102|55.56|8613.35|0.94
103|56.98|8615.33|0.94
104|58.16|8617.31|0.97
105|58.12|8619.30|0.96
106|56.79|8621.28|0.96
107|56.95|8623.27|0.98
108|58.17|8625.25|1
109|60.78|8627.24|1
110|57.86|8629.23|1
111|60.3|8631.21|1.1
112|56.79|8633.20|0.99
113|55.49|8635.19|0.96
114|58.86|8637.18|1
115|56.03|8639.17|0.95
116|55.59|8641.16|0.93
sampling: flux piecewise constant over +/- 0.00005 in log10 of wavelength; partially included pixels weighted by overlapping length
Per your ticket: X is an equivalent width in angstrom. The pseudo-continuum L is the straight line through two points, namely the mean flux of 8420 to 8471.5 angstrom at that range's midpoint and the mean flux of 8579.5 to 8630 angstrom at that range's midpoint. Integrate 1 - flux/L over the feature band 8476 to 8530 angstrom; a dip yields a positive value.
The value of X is 1.4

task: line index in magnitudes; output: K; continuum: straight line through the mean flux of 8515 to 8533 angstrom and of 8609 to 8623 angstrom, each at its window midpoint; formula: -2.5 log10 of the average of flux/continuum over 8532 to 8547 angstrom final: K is 0.18 mag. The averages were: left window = 57.4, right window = 57.5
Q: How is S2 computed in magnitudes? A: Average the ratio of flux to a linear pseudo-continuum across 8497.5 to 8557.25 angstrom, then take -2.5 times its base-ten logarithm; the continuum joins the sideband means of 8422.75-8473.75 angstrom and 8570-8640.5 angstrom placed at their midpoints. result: 0.09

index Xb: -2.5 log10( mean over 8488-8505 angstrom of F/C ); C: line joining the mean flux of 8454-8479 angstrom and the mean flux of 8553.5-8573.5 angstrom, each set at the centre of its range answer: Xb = 0.092 mag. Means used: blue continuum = 60.4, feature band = 54.8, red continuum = 58.1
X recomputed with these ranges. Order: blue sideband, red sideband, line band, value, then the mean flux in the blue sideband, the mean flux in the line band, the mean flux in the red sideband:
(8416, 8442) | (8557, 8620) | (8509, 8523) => 0.0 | 59.7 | 58.2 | 57.4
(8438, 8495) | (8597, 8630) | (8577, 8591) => 0.2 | 60.2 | 57.2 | 57.3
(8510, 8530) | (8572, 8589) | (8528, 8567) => 2.7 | 57.8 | 53.7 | 57.4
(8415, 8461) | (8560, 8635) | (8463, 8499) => 0.5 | 60.4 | 58.8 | 57.5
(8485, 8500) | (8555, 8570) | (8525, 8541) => 0.3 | 56.3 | 56.3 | 58.1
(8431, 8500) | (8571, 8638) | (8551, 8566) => 0.1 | 59.4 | 57.7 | 57.4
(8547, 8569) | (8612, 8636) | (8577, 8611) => 0.2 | 57.1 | 57.1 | 57.7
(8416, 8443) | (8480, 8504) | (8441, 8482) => -1.8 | 59.7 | 60.5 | 56.3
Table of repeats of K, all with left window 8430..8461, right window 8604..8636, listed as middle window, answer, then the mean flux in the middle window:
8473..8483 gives -0.007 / 60.6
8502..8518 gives 0.025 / 58.2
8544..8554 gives 0.172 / 50.3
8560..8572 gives 0.010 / 58.1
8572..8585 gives 0.011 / 57.8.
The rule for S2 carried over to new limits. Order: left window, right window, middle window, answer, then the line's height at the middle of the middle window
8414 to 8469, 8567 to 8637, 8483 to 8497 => 0.004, 59.4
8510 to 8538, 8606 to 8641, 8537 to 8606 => 0.047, 57.7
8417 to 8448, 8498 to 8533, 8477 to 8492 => -0.034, 57.8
